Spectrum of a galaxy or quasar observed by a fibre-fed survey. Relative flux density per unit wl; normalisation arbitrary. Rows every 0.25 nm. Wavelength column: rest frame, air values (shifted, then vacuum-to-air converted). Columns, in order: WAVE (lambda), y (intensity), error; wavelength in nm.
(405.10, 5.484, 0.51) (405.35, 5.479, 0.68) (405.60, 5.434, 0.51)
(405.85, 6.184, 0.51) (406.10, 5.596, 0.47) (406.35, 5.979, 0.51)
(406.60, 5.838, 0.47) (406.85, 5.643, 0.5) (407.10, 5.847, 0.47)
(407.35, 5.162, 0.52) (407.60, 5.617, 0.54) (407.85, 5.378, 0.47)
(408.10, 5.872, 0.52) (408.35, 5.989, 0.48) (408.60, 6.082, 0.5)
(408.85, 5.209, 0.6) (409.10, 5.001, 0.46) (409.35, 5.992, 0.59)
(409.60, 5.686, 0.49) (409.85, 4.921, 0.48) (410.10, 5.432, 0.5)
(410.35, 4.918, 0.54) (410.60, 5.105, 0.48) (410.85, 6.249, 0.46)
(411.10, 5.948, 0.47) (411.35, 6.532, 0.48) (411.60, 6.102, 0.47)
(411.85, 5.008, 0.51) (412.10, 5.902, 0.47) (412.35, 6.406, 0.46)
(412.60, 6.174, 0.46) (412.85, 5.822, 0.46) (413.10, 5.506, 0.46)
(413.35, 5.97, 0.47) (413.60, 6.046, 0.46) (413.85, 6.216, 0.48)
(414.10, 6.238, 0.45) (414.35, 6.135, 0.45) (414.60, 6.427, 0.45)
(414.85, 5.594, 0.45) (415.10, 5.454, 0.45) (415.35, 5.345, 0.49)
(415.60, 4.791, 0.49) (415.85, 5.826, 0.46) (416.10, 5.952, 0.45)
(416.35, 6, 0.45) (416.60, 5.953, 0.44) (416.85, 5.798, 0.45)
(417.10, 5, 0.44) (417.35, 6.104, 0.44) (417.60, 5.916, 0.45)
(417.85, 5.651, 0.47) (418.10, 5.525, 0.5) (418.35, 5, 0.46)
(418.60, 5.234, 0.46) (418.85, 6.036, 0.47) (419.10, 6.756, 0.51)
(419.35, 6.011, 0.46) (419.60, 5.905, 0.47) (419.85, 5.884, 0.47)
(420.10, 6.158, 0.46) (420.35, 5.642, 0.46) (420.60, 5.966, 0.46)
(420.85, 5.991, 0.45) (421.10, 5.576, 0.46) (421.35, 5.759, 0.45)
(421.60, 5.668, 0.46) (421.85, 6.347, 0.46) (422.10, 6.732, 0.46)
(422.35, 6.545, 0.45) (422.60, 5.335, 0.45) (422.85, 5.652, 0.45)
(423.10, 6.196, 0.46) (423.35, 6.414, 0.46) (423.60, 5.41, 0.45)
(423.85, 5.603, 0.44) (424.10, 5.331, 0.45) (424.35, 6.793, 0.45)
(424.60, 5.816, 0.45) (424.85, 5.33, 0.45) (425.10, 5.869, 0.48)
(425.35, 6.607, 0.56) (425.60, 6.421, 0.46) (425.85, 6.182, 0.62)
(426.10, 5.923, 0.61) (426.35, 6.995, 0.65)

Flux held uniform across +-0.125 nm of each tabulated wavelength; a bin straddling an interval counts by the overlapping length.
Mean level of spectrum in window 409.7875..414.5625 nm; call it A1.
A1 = 5.85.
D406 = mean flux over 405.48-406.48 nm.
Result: 5.8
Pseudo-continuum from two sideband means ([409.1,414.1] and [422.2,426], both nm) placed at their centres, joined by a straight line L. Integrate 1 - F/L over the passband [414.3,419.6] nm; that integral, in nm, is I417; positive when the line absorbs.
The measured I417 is 0.11 nm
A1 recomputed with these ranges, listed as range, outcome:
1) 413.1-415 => 6.04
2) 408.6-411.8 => 5.6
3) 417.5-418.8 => 5.49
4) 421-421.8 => 5.73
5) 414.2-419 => 5.68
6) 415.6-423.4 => 5.87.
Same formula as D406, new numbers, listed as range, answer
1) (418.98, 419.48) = 6.37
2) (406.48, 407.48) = 5.62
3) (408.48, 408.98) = 5.63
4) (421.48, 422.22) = 6.25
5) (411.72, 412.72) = 5.87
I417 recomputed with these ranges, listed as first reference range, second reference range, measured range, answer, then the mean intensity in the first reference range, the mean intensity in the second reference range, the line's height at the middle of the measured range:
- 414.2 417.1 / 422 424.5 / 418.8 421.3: -0.045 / 5.72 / 5.99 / 5.88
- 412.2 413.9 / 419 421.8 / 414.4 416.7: 0.104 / 6.01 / 5.94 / 5.99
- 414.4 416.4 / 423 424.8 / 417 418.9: 0.066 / 5.68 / 5.91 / 5.75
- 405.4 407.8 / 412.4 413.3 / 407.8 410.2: 0.083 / 5.68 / 5.89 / 5.76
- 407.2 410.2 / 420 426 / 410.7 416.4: -0.214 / 5.53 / 5.97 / 5.68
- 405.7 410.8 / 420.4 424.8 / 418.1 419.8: 0.012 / 5.58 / 5.93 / 5.84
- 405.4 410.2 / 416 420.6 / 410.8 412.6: -0.104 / 5.62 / 5.81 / 5.69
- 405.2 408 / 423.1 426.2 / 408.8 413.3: 0.047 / 5.65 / 5.98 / 5.73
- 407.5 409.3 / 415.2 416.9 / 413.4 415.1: -0.123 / 5.61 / 5.66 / 5.65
